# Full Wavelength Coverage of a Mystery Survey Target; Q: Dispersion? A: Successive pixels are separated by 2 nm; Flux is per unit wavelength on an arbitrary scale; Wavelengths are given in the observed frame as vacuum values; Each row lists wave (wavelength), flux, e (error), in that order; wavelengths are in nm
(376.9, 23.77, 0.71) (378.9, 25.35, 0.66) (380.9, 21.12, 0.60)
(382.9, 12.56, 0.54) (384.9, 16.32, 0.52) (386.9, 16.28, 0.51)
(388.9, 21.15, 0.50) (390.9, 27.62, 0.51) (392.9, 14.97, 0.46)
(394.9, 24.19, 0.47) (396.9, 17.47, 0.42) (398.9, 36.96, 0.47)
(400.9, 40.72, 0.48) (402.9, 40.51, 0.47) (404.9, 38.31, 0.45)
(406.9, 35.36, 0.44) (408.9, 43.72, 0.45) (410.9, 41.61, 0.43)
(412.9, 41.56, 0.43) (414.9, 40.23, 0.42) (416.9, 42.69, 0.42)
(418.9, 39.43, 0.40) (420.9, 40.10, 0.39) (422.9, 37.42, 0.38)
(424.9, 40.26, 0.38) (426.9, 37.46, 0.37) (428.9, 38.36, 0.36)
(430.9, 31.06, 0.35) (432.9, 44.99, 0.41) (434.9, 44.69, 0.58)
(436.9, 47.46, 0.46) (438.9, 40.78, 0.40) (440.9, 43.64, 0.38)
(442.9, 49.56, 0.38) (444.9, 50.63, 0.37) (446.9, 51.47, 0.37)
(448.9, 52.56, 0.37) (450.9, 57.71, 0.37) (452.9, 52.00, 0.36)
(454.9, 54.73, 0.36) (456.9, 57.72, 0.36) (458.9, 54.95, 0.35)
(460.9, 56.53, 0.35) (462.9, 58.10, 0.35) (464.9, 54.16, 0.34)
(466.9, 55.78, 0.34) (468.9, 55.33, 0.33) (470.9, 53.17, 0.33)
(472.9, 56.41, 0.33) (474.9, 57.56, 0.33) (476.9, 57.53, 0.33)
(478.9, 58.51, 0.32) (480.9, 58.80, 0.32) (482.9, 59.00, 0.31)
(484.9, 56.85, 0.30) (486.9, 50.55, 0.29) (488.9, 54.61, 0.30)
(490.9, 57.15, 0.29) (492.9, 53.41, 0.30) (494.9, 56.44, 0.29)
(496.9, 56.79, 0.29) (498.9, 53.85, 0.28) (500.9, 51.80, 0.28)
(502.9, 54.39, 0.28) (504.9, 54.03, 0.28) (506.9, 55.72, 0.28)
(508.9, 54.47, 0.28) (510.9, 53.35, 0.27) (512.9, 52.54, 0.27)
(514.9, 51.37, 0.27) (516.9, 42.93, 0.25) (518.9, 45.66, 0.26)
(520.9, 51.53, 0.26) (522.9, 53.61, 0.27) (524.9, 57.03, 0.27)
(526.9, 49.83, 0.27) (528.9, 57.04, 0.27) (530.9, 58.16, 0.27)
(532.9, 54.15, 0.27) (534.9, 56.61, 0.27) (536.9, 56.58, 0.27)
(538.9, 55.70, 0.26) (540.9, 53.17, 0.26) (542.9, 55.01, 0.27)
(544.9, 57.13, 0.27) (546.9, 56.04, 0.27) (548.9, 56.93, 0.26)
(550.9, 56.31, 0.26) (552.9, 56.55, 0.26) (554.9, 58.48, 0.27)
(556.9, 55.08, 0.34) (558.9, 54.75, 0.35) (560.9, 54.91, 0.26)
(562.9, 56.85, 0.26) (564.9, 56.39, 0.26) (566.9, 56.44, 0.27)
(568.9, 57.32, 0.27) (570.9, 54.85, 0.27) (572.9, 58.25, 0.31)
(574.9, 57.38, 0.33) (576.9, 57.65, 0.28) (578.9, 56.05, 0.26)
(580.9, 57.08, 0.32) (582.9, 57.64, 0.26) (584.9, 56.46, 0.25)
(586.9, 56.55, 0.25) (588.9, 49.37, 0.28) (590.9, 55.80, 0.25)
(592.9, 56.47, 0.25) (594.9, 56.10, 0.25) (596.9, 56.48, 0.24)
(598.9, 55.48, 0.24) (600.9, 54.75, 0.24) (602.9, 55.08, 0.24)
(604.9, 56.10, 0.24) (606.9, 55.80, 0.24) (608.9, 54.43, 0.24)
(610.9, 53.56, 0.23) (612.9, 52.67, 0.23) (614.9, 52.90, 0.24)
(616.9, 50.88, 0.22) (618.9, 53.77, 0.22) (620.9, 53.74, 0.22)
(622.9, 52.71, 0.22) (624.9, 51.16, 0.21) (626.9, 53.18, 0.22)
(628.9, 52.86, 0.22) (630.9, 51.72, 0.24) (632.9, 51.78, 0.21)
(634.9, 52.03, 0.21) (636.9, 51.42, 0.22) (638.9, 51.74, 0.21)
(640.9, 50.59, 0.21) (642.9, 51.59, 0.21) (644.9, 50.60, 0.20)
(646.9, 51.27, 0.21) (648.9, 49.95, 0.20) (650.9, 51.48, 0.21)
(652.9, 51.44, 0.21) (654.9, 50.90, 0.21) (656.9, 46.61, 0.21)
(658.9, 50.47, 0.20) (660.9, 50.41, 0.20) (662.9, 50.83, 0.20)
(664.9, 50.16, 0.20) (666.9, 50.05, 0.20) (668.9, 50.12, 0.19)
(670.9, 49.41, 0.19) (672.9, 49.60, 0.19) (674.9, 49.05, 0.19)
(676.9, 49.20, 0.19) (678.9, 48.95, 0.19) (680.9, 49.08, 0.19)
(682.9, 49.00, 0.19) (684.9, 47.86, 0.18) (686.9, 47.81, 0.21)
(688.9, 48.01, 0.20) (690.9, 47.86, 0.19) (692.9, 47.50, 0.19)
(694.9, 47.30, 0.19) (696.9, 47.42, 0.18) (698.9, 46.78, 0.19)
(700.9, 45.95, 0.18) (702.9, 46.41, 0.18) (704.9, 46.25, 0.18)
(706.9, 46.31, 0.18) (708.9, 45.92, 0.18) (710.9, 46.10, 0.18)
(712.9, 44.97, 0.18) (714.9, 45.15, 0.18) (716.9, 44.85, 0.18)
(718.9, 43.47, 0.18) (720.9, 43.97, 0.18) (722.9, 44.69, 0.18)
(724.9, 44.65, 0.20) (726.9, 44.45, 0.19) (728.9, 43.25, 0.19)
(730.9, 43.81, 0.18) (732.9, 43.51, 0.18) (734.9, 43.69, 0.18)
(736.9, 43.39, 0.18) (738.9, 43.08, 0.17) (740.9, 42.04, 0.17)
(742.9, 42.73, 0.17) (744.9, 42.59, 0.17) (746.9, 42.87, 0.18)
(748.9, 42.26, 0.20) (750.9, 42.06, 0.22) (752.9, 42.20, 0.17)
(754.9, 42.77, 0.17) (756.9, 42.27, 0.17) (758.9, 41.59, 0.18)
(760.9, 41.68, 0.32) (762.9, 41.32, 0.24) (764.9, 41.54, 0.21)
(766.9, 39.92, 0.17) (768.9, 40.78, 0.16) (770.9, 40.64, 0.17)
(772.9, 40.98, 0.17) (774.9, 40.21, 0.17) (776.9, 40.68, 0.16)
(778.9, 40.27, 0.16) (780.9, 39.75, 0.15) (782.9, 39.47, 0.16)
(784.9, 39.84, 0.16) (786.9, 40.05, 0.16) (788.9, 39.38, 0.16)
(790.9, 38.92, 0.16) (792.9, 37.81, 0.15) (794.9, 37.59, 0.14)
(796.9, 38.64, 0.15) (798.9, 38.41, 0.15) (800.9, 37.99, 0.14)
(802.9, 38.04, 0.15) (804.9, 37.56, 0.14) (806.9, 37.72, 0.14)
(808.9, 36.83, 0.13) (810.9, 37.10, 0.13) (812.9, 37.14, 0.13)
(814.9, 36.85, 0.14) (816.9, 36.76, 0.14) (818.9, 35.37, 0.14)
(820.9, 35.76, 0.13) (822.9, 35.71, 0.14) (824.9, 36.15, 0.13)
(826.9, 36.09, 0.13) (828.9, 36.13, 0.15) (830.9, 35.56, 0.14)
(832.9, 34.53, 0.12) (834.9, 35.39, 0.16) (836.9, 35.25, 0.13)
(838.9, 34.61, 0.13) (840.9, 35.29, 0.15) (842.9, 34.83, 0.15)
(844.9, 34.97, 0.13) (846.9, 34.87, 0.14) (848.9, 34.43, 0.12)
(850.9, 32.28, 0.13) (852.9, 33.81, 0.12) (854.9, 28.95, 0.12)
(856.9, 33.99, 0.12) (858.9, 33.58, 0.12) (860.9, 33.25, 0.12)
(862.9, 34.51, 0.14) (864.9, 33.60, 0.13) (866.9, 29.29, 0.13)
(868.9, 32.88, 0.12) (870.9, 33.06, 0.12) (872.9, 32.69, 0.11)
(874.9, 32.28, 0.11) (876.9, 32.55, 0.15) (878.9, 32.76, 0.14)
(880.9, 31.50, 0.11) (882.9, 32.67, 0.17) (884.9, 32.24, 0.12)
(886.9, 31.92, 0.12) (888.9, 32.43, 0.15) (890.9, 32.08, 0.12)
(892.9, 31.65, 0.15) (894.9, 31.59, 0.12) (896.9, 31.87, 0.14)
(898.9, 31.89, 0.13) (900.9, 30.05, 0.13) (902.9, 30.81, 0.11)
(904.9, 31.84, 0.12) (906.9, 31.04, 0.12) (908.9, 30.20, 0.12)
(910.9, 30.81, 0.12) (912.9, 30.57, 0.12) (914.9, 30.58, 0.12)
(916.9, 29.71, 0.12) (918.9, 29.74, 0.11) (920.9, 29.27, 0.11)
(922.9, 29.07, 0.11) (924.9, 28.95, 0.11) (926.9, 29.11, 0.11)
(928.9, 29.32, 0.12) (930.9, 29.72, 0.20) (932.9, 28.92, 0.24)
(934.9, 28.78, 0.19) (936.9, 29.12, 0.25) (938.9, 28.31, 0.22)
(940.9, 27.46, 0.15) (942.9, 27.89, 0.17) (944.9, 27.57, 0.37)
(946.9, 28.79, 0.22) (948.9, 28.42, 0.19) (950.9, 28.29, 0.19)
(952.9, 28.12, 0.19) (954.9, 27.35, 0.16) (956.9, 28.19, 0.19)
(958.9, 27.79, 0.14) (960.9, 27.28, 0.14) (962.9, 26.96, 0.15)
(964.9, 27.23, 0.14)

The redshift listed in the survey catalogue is 0.00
